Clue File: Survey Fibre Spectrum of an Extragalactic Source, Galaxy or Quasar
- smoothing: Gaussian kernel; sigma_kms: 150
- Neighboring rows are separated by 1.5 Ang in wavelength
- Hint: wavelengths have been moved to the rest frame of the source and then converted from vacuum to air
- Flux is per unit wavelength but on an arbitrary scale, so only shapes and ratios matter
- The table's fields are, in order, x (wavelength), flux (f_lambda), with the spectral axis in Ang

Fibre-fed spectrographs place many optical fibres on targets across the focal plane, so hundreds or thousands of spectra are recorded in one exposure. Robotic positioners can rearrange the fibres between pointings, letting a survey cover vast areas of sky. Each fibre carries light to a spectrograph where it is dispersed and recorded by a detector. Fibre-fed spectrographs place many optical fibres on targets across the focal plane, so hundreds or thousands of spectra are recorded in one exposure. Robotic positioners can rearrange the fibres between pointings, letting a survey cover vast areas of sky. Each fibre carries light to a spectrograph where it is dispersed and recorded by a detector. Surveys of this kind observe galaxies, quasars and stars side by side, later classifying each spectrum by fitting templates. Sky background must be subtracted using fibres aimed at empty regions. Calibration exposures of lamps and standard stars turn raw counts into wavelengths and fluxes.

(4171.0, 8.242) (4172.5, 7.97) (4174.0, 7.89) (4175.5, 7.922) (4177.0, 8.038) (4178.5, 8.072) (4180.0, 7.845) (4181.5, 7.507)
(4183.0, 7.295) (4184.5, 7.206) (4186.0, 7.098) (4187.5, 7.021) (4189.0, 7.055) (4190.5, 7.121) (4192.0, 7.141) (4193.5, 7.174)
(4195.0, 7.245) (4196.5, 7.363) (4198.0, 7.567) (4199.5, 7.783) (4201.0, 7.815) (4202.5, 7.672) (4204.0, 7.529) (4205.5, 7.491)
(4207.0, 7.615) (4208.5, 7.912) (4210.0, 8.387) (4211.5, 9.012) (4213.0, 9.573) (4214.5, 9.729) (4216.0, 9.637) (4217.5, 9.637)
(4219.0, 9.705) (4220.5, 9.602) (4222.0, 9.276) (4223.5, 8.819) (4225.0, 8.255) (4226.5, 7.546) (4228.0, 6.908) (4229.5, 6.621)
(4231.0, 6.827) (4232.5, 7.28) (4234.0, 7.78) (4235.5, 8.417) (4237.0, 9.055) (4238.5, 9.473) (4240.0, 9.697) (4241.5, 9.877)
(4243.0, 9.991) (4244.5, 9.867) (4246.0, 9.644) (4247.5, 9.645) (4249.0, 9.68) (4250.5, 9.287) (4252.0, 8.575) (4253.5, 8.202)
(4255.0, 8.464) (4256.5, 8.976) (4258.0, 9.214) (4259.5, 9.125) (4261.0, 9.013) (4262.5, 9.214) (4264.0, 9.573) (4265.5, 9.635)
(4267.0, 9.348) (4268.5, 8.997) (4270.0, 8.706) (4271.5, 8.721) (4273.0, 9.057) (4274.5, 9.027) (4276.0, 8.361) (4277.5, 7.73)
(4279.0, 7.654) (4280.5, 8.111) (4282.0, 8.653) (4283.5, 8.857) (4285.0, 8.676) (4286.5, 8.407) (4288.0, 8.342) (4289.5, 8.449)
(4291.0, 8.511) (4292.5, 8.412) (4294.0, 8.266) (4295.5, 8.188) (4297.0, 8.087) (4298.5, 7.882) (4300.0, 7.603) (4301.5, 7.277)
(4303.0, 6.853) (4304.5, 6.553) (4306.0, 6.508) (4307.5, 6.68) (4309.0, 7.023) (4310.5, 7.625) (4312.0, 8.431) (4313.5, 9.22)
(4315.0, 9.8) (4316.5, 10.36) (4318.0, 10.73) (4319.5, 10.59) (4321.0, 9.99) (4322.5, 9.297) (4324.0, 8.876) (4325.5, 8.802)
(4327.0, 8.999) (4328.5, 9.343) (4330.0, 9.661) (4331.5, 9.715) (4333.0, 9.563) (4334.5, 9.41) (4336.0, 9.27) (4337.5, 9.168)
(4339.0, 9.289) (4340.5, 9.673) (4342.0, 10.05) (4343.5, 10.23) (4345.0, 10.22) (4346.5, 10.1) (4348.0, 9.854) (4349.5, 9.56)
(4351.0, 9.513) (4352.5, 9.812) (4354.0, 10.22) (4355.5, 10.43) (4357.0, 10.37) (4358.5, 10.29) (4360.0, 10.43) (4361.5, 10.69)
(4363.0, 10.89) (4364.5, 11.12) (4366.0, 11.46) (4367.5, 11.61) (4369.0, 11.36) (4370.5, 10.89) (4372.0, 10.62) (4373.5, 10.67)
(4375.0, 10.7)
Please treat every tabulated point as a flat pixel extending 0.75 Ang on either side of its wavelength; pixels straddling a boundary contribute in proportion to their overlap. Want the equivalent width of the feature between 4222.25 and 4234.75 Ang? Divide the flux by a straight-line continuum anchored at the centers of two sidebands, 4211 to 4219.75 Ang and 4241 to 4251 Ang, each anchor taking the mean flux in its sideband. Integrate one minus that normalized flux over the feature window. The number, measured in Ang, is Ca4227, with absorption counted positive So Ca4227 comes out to 2.7 Ang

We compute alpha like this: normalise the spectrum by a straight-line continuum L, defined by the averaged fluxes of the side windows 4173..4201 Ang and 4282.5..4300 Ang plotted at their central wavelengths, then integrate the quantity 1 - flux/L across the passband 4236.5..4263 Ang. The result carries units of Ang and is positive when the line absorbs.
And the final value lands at -4.3 Ang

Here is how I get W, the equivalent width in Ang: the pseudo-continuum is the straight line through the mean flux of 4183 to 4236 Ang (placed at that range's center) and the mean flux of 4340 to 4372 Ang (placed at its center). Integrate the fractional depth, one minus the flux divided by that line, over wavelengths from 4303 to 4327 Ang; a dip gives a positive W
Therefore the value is 2.7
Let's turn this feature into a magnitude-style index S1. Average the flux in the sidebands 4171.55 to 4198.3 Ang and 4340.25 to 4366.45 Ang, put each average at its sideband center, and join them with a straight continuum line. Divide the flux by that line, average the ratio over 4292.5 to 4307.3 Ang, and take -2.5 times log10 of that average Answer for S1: 0.244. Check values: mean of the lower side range 7.48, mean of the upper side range 10.3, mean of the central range 7.49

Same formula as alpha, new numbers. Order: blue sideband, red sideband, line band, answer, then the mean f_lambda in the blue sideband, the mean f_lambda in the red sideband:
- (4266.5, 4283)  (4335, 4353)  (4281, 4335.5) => 3.19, 8.57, 9.72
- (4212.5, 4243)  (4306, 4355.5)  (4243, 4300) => 1.37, 8.71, 9.38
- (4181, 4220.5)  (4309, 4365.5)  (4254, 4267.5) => -0.62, 7.97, 9.74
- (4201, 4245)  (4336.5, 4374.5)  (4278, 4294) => 1.74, 8.57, 10.3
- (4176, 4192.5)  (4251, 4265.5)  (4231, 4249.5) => -1.07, 7.41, 8.97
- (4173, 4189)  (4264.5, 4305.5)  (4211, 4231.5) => -2.14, 7.57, 8.31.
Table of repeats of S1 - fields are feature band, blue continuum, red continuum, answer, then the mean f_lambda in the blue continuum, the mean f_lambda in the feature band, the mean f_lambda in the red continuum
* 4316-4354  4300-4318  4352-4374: -0.05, 7.96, 9.69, 10.7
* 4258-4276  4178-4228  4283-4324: -0.10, 8.03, 9.1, 8.4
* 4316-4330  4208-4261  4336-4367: 0.02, 8.86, 9.65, 10.2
